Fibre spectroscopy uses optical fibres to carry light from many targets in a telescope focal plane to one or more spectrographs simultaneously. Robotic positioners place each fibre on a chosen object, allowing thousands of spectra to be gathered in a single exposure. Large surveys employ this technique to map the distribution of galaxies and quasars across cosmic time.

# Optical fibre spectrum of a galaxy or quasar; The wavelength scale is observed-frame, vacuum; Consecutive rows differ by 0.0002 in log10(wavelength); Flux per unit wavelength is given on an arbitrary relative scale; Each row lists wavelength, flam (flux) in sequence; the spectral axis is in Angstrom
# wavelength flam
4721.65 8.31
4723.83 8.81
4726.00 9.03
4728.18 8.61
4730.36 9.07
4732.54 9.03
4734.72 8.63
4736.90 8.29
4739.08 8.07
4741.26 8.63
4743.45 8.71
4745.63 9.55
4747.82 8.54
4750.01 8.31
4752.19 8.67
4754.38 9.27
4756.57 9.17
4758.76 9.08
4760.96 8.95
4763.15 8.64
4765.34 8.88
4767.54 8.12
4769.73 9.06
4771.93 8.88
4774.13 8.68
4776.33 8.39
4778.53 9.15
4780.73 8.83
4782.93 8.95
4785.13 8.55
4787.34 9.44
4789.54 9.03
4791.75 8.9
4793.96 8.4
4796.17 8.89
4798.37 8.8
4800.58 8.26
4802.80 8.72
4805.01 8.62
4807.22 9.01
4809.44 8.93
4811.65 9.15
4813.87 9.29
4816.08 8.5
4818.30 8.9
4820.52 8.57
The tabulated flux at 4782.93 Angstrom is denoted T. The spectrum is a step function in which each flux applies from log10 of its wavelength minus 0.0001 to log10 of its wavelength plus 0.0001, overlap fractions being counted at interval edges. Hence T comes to 8.95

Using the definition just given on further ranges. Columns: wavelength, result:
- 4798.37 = 8.8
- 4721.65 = 8.31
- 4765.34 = 8.88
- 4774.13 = 8.68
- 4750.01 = 8.31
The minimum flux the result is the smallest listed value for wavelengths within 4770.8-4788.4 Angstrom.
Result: 8.39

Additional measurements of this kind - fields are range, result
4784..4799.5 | 8.4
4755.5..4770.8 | 8.12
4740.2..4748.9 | 8.54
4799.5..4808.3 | 8.26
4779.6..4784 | 8.83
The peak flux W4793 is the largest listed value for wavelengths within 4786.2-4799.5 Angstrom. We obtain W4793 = 9.44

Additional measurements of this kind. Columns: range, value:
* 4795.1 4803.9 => 8.89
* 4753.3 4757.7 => 9.27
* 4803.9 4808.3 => 9.01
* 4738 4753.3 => 9.55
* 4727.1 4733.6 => 9.07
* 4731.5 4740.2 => 9.03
